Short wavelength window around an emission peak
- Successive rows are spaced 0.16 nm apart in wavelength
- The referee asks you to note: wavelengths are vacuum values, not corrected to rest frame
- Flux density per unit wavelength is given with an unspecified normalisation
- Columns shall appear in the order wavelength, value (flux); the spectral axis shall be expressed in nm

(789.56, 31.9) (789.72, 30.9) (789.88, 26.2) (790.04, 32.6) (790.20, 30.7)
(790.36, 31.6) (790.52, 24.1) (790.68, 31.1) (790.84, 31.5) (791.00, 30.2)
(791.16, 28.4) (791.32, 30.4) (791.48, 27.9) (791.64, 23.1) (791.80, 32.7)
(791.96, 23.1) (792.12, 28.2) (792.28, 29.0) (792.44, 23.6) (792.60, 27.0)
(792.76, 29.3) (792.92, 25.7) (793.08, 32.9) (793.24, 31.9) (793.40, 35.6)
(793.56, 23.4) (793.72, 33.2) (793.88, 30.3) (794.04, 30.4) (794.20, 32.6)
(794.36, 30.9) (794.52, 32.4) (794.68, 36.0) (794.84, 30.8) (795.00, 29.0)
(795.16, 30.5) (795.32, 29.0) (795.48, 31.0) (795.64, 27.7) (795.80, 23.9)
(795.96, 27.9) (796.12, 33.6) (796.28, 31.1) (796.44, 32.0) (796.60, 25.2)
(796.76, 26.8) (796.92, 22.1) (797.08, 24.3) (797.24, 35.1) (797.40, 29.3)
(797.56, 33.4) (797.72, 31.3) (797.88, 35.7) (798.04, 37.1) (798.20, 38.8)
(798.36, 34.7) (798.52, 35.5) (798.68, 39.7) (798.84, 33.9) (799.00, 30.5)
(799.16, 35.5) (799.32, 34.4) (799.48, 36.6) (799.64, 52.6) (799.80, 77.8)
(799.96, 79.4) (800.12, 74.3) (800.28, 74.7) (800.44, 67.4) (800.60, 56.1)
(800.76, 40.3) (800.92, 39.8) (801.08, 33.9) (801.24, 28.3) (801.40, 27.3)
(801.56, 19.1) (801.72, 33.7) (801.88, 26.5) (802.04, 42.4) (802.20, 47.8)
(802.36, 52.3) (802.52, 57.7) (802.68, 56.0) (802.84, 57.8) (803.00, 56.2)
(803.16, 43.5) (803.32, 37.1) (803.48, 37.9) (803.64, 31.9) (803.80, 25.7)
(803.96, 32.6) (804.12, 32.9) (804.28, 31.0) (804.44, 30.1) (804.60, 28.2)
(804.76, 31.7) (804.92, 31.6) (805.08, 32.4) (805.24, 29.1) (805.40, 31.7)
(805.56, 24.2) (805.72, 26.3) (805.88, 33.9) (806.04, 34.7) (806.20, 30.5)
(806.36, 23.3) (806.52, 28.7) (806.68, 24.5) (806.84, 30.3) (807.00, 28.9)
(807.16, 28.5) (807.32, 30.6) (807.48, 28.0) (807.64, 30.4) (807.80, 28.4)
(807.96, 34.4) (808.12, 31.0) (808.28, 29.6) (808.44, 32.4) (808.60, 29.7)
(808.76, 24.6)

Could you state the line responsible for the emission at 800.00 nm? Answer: H-alpha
